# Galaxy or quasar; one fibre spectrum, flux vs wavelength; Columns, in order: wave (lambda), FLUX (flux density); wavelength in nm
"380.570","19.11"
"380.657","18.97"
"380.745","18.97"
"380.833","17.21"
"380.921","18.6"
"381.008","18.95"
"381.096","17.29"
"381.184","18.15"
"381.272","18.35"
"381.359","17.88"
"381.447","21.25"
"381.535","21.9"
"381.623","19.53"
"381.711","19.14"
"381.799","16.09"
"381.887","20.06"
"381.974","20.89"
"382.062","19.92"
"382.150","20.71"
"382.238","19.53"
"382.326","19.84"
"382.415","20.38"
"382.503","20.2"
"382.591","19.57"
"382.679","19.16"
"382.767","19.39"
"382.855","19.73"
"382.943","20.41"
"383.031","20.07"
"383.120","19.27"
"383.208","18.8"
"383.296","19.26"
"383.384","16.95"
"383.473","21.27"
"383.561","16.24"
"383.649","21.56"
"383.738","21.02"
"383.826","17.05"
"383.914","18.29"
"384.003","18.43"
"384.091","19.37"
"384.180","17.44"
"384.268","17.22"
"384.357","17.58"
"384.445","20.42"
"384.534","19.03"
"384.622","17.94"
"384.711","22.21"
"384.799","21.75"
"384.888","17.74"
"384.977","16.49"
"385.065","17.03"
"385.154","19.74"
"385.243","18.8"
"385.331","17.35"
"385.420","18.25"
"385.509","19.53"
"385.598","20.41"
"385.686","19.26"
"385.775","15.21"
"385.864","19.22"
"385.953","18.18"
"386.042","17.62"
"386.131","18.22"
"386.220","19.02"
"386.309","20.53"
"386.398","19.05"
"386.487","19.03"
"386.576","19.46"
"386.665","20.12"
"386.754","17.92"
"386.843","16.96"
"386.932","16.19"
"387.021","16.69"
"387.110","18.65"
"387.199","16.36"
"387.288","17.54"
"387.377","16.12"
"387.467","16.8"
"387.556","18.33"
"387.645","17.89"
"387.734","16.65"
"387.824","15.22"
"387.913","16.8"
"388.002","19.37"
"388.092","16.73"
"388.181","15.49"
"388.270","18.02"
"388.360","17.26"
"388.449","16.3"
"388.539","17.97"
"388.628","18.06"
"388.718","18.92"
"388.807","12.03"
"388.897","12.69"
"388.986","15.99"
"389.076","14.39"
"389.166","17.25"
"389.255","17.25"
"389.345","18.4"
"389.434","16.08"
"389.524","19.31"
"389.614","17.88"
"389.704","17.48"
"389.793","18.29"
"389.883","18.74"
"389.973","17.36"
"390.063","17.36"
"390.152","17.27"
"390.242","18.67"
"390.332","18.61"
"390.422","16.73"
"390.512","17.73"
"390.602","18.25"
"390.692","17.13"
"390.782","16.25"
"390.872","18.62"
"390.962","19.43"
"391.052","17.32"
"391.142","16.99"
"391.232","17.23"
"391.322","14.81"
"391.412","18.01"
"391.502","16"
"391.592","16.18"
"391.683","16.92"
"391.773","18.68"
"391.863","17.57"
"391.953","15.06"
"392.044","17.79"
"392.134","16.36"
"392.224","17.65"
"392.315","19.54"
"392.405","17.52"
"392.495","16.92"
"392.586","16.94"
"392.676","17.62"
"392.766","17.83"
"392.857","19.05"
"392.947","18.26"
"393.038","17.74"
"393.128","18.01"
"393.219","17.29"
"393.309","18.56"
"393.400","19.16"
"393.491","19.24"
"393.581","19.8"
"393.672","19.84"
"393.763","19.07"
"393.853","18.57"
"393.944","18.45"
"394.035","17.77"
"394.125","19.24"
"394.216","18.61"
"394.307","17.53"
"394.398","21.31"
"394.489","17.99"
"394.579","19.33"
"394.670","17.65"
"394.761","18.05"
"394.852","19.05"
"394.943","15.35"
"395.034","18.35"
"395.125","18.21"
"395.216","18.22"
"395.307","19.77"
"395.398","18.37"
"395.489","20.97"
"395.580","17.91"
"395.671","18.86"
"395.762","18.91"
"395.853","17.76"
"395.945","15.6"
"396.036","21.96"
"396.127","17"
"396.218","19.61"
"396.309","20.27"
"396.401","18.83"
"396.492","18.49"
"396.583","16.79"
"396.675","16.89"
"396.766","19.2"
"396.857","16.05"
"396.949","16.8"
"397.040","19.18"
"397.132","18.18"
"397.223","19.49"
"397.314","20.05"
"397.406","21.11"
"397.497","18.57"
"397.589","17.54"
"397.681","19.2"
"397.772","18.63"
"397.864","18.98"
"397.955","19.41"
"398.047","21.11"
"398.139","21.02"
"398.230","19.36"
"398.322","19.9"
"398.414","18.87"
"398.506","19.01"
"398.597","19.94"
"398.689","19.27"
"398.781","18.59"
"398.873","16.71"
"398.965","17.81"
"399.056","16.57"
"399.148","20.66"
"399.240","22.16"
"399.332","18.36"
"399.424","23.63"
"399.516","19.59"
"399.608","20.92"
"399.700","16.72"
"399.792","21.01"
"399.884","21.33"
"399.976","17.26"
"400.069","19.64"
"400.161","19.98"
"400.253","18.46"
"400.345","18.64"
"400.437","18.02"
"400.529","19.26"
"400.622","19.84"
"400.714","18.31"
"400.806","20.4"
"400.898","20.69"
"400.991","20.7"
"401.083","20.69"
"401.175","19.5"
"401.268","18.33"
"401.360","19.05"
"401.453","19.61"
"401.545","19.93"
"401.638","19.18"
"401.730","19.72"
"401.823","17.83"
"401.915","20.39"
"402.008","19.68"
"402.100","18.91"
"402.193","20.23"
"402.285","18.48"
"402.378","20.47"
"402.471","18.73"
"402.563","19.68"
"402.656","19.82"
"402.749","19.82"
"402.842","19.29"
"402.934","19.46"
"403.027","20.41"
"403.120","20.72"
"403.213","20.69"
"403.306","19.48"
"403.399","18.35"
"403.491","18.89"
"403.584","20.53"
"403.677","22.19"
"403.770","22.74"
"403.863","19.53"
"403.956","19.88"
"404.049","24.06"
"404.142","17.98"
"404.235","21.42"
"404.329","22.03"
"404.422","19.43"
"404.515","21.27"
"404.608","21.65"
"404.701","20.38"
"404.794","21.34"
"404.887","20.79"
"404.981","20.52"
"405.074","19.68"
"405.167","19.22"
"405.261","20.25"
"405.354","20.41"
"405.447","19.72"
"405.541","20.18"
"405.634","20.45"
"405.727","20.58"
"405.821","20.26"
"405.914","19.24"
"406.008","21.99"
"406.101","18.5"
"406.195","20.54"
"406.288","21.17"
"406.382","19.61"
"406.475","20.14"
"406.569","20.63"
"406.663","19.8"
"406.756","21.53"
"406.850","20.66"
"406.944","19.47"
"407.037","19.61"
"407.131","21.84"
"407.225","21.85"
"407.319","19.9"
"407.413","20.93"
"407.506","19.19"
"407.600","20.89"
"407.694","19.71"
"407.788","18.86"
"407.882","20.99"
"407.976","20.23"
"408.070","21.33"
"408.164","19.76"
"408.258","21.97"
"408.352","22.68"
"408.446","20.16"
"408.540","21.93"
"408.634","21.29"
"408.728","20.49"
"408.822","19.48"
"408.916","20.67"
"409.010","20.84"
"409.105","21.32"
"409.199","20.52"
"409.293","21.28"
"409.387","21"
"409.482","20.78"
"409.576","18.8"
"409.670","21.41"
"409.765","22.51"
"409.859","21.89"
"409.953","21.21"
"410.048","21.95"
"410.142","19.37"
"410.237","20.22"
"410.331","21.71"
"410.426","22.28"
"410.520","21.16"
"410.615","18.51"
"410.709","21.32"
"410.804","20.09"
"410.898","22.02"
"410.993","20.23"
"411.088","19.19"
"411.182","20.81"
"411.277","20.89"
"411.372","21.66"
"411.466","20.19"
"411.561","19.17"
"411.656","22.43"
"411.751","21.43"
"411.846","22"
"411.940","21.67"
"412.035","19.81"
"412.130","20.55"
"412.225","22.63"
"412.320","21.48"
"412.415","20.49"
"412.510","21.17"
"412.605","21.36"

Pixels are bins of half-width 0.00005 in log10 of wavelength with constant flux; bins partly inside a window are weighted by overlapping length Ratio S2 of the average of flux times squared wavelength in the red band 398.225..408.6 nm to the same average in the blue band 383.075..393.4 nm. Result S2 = 1.2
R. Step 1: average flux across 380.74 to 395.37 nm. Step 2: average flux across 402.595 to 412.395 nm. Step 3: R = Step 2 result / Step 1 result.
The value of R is 1.1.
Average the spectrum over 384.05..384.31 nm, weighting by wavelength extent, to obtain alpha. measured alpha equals 18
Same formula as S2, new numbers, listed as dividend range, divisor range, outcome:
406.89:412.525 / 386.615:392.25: 1.34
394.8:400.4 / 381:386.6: 1.07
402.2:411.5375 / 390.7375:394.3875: 1.23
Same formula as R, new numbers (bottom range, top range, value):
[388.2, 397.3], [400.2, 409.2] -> 1.13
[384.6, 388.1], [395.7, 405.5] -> 1.08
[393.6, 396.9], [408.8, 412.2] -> 1.13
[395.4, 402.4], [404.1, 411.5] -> 1.07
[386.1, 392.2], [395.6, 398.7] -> 1.09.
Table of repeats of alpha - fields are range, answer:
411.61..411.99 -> 21.9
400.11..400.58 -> 18.9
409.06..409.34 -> 21.1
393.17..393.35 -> 17.9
